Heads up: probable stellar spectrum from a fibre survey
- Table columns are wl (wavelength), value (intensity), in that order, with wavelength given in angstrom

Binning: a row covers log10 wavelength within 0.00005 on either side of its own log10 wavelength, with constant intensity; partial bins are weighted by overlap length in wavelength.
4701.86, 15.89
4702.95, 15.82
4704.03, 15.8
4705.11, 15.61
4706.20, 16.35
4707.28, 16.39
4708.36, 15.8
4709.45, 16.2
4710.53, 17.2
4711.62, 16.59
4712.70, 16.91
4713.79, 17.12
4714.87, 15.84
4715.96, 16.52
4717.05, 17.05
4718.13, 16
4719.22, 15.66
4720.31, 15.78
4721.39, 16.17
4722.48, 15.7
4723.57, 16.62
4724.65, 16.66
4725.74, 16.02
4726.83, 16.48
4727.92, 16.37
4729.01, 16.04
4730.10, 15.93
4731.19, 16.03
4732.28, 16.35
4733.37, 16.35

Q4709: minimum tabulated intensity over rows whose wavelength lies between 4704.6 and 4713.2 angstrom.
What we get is 15.61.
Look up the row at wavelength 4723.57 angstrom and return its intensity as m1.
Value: 16.62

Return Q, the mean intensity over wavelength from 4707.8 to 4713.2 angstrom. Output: 16.5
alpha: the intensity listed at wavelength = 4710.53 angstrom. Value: 17.2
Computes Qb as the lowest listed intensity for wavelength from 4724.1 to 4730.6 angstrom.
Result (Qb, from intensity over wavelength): 15.93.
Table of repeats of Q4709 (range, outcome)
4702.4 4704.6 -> 15.8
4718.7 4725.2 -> 15.66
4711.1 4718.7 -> 15.84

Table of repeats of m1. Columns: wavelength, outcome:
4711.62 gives 16.59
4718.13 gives 16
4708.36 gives 15.8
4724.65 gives 16.66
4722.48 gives 15.7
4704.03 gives 15.8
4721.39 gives 16.17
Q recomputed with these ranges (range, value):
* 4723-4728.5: 16.4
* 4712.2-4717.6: 16.7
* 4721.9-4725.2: 16.3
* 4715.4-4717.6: 16.8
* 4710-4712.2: 16.9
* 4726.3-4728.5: 16.4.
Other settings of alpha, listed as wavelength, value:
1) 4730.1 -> 15.93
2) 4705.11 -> 15.61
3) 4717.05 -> 17.05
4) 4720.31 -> 15.78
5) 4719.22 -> 15.66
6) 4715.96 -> 16.52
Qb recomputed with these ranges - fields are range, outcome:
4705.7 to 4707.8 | 16.35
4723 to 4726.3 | 16.02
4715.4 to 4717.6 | 16.52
